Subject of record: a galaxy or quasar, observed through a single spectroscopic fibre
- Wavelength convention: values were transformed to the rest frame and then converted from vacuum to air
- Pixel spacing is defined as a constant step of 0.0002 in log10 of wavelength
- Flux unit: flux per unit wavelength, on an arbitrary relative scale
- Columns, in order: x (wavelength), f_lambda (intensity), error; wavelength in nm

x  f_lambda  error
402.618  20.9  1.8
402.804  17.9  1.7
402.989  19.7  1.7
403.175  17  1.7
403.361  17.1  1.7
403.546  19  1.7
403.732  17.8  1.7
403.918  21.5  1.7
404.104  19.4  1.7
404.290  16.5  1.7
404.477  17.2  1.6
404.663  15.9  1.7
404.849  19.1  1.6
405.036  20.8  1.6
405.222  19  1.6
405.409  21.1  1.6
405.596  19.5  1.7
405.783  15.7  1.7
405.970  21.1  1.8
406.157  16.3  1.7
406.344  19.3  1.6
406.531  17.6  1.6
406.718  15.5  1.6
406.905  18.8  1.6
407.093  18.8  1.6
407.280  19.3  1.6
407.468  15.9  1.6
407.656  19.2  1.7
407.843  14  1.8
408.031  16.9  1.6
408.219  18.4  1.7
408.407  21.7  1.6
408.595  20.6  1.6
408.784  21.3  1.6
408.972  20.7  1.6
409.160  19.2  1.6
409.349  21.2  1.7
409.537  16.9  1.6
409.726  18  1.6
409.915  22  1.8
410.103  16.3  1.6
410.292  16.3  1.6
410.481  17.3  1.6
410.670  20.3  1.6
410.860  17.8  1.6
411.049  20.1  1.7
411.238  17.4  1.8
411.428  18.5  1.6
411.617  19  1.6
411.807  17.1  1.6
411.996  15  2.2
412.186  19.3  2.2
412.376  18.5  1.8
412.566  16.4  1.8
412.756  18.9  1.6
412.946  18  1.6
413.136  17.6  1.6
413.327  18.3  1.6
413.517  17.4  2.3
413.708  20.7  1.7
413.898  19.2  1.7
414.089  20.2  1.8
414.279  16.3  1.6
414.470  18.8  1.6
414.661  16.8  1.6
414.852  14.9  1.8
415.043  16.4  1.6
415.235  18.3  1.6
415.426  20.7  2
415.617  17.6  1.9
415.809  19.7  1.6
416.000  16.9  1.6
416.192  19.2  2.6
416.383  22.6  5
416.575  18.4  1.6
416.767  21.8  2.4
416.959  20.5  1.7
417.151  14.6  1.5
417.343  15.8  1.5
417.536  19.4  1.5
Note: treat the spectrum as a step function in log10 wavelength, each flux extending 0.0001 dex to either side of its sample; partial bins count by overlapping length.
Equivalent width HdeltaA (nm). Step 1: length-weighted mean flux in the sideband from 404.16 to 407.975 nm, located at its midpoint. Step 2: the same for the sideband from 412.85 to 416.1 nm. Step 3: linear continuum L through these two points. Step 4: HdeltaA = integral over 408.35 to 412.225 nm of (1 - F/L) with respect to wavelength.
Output -0.16 nm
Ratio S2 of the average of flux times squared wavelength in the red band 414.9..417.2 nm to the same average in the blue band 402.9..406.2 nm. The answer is 1.1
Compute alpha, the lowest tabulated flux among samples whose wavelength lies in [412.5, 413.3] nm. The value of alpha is 16.4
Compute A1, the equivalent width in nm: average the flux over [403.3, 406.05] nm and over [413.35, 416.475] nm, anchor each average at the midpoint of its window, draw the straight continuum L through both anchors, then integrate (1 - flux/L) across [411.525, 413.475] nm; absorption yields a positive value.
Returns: 0.08 nm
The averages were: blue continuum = 18.7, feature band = 17.8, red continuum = 18.5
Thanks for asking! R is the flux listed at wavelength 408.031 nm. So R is 16.9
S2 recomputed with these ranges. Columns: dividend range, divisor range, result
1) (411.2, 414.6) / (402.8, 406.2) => 1.02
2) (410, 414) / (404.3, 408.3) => 1.03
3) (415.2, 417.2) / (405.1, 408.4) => 1.11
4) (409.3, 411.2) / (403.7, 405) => 1.04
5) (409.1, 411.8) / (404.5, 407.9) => 1.04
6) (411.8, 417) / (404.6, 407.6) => 1.04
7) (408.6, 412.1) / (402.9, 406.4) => 1.03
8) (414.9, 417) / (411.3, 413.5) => 1.09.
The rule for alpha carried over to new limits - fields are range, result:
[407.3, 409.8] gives 14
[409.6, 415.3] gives 14.9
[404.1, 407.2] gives 15.5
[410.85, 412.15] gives 15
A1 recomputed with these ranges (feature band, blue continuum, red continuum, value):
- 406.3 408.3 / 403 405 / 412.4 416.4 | 0.07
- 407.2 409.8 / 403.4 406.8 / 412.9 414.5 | -0.05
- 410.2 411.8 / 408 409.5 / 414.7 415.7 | 0.07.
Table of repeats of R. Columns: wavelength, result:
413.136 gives 17.6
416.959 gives 20.5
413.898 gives 19.2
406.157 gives 16.3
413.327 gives 18.3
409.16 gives 19.2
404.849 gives 19.1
